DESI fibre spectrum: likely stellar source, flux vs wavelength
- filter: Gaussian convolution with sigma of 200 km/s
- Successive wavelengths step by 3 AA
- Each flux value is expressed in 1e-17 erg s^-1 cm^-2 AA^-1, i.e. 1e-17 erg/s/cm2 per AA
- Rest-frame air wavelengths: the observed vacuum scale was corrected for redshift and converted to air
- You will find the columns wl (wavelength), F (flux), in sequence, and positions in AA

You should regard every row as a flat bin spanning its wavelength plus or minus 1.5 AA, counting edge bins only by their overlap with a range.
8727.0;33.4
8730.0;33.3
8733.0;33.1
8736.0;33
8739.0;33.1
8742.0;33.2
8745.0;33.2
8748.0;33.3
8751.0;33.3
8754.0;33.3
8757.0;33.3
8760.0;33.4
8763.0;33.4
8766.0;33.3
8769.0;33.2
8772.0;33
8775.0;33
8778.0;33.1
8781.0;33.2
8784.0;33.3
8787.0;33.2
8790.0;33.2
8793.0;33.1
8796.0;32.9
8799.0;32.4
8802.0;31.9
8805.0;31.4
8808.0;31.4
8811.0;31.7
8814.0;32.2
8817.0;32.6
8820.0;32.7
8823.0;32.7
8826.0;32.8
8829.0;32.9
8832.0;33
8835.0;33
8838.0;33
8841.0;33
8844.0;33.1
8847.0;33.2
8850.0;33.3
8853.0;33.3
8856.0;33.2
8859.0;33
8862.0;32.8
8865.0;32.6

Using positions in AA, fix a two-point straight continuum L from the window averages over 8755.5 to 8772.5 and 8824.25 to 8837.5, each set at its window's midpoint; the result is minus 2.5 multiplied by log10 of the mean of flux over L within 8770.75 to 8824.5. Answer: 0.02 mag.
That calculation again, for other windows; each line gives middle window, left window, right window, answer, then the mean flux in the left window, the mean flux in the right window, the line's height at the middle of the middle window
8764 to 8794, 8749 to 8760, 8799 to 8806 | -0.02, 33.3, 31.8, 32.6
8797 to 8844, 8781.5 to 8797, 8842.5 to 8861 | 0.02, 33.2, 33.2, 33.2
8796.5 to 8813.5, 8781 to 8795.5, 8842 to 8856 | 0.04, 33.2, 33.2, 33.2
